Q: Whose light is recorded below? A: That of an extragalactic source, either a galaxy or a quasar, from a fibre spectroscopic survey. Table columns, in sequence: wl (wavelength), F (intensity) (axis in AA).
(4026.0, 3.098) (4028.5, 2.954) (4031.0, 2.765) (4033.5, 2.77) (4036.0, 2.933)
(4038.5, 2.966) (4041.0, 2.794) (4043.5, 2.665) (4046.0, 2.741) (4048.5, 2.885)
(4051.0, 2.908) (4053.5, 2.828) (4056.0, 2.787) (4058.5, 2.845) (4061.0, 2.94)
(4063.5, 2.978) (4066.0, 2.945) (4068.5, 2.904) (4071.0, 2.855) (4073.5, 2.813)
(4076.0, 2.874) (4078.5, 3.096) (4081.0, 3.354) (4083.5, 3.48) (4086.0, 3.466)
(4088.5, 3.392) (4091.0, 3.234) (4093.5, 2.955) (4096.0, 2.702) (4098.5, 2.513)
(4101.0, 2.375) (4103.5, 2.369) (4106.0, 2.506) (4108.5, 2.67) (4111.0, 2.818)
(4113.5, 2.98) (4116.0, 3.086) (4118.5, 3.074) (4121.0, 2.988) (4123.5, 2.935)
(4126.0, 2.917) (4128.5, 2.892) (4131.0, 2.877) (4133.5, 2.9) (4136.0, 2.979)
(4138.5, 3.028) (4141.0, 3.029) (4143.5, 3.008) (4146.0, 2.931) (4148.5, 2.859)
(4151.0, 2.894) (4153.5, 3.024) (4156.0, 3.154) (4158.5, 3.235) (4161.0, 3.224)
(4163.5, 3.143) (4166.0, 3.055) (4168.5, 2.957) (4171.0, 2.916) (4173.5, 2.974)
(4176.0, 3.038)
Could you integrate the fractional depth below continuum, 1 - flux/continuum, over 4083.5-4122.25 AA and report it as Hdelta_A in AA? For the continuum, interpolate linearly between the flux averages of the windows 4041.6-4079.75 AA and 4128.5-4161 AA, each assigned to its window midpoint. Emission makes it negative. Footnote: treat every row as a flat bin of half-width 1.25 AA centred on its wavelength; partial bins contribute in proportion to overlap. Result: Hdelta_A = 0.5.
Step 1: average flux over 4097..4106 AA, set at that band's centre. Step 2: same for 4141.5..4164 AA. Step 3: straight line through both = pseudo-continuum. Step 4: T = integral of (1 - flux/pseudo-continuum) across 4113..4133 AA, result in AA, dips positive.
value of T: -2.04 AA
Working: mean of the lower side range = 2.44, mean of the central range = 2.97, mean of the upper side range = 3.05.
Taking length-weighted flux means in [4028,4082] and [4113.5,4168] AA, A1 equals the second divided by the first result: 1.0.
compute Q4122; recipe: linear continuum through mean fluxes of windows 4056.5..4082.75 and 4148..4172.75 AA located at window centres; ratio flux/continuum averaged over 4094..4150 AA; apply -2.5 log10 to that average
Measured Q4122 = 0.07 mag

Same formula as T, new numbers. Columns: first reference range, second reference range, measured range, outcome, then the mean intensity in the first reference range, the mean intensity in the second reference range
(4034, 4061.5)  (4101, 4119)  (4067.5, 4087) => -2.2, 2.84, 2.75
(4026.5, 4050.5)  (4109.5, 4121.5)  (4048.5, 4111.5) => 0.2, 2.84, 2.98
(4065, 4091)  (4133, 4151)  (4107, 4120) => 0.5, 3.13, 2.96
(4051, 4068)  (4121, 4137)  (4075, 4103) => -1.2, 2.89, 2.92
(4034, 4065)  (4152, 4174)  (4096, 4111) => 2.2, 2.85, 3.08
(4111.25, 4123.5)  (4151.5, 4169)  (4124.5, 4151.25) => 1.0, 3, 3.11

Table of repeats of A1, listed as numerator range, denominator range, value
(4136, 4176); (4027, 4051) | 1.07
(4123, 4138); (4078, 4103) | 0.96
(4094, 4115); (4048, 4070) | 0.91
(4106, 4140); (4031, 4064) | 1.03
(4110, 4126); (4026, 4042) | 1.03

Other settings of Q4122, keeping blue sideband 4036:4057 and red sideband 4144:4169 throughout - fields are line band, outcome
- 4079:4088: -0.17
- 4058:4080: -0.02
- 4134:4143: 0.00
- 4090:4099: 0.02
